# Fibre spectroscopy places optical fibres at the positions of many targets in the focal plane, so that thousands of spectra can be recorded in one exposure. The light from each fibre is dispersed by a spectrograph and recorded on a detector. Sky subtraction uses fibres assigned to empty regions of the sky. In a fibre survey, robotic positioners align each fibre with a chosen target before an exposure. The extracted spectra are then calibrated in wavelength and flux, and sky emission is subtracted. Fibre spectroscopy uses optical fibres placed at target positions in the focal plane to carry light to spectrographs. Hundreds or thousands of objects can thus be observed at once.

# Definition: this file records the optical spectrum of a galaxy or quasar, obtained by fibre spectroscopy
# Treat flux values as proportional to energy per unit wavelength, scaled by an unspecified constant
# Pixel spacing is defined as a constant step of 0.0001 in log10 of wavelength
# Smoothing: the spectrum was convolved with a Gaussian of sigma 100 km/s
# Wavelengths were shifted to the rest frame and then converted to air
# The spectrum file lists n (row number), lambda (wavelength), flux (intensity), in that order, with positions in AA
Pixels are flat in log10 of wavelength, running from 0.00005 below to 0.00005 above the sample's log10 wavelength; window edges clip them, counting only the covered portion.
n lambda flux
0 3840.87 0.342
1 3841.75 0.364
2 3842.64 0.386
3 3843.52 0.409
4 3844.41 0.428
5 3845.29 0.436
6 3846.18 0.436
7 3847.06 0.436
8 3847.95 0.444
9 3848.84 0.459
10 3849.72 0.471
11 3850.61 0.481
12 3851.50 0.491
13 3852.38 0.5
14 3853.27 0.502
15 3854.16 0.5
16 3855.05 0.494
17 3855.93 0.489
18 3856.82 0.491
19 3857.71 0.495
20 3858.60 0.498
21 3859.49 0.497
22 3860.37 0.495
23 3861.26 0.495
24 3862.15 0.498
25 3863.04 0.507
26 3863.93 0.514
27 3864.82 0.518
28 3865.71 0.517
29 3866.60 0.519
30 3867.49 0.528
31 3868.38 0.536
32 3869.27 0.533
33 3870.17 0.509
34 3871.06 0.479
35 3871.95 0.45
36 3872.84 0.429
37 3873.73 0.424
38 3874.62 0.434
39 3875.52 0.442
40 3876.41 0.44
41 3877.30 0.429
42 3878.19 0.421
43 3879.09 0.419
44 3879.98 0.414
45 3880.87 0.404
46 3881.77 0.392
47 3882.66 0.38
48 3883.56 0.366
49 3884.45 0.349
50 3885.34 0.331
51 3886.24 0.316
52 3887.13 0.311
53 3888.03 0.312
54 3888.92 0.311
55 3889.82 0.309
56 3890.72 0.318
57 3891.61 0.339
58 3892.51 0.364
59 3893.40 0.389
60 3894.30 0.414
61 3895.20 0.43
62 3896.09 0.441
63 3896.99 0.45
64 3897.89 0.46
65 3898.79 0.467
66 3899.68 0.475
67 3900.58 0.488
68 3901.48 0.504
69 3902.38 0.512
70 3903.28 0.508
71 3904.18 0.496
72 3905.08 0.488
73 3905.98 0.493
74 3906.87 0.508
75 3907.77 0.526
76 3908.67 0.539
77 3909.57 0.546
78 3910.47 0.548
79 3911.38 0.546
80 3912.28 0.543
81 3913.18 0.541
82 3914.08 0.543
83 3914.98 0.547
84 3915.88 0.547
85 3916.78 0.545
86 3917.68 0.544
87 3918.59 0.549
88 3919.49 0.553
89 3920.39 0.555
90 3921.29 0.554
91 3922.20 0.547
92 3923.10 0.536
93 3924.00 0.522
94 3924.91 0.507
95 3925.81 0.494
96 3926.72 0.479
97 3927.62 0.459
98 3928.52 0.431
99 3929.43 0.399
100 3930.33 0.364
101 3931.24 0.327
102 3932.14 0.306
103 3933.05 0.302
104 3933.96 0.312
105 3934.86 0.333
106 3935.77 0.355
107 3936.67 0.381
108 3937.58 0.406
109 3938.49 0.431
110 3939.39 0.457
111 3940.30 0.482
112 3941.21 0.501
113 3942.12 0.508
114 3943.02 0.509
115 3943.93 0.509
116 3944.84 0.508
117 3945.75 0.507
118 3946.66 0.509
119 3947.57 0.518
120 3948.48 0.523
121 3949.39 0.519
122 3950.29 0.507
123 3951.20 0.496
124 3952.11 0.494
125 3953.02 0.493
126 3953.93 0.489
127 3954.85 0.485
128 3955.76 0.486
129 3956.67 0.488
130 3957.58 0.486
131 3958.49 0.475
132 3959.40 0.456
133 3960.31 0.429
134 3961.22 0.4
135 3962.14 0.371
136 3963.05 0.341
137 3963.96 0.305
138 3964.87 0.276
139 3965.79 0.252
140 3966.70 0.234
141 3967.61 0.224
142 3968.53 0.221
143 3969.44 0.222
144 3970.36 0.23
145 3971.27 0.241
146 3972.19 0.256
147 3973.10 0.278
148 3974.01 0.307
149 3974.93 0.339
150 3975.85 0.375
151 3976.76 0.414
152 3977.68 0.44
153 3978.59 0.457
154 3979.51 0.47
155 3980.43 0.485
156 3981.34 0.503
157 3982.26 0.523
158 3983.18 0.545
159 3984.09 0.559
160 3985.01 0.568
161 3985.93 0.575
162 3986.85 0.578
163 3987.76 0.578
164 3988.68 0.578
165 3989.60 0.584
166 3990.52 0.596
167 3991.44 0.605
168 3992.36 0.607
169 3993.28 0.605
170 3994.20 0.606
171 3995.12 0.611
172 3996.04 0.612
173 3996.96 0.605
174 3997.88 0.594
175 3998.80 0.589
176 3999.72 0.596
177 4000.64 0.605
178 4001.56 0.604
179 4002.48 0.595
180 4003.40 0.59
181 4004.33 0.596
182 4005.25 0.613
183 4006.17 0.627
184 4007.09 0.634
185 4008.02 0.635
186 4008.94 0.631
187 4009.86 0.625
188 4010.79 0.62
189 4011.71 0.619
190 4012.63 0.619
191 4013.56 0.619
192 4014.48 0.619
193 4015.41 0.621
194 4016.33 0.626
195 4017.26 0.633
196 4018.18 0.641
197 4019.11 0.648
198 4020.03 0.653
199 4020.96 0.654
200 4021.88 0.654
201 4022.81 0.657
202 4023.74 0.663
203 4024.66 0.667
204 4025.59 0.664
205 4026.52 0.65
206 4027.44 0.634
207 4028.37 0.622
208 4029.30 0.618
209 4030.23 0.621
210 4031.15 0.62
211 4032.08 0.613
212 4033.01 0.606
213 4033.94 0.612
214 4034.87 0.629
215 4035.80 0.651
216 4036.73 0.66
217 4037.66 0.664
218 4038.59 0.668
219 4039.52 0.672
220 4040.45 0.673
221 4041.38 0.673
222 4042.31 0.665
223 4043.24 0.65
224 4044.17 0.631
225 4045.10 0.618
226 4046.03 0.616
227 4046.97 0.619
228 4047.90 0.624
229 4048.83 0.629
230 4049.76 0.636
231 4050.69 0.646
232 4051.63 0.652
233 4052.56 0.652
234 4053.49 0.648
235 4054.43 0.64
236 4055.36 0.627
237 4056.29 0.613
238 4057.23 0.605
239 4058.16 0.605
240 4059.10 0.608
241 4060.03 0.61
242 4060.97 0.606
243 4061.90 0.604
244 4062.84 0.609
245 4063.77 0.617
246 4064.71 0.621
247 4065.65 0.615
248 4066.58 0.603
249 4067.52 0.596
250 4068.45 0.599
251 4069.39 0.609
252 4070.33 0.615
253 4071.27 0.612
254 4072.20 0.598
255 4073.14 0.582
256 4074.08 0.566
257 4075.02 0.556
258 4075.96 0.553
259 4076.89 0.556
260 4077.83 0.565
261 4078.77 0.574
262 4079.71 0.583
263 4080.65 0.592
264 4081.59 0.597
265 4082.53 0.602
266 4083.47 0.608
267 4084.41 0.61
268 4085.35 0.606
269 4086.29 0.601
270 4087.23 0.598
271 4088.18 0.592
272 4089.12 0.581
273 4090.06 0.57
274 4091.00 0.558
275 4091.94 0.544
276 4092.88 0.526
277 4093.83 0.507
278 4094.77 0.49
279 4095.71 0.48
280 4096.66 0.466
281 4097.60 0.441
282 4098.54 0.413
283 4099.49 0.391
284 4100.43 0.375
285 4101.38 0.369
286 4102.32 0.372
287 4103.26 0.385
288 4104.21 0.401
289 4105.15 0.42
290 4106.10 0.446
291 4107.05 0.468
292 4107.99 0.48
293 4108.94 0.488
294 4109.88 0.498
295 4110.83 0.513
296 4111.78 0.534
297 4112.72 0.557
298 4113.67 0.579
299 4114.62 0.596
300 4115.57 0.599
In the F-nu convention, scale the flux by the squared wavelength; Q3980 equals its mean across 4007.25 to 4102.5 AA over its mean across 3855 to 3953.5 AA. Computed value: 1.40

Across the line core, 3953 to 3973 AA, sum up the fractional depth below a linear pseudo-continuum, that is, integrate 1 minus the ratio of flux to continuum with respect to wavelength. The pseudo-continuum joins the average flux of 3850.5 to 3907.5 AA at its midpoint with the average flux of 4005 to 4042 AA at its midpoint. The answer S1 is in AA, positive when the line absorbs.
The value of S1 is 7.3 AA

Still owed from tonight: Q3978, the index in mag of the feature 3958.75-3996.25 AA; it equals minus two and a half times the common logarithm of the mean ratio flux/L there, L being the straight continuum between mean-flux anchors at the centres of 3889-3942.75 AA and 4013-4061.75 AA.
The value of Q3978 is 0.26 mag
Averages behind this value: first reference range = 0.464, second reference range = 0.636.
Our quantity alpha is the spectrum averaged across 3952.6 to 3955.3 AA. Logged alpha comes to 0.487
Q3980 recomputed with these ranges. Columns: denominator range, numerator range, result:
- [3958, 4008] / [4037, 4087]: 1.34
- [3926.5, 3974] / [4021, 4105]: 1.55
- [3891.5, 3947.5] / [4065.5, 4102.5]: 1.25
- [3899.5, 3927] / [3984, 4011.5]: 1.19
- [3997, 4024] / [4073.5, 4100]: 0.91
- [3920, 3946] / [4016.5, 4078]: 1.48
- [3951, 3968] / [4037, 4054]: 1.67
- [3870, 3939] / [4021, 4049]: 1.54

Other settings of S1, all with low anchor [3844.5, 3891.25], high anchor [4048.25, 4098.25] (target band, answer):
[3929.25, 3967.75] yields 5.91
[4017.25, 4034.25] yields -2.58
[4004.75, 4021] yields -2.48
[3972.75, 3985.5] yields 1.80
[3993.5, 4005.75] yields -1.48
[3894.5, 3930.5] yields -2.20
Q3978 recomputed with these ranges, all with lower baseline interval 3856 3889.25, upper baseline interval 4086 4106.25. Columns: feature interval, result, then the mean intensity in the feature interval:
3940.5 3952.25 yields -0.12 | 0.508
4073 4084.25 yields -0.21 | 0.579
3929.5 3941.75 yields 0.18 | 0.383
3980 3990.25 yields -0.20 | 0.554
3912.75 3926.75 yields -0.19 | 0.537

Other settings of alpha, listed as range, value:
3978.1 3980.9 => 0.471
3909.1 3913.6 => 0.544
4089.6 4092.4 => 0.558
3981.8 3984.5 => 0.543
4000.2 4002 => 0.605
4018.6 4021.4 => 0.651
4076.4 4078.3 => 0.562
